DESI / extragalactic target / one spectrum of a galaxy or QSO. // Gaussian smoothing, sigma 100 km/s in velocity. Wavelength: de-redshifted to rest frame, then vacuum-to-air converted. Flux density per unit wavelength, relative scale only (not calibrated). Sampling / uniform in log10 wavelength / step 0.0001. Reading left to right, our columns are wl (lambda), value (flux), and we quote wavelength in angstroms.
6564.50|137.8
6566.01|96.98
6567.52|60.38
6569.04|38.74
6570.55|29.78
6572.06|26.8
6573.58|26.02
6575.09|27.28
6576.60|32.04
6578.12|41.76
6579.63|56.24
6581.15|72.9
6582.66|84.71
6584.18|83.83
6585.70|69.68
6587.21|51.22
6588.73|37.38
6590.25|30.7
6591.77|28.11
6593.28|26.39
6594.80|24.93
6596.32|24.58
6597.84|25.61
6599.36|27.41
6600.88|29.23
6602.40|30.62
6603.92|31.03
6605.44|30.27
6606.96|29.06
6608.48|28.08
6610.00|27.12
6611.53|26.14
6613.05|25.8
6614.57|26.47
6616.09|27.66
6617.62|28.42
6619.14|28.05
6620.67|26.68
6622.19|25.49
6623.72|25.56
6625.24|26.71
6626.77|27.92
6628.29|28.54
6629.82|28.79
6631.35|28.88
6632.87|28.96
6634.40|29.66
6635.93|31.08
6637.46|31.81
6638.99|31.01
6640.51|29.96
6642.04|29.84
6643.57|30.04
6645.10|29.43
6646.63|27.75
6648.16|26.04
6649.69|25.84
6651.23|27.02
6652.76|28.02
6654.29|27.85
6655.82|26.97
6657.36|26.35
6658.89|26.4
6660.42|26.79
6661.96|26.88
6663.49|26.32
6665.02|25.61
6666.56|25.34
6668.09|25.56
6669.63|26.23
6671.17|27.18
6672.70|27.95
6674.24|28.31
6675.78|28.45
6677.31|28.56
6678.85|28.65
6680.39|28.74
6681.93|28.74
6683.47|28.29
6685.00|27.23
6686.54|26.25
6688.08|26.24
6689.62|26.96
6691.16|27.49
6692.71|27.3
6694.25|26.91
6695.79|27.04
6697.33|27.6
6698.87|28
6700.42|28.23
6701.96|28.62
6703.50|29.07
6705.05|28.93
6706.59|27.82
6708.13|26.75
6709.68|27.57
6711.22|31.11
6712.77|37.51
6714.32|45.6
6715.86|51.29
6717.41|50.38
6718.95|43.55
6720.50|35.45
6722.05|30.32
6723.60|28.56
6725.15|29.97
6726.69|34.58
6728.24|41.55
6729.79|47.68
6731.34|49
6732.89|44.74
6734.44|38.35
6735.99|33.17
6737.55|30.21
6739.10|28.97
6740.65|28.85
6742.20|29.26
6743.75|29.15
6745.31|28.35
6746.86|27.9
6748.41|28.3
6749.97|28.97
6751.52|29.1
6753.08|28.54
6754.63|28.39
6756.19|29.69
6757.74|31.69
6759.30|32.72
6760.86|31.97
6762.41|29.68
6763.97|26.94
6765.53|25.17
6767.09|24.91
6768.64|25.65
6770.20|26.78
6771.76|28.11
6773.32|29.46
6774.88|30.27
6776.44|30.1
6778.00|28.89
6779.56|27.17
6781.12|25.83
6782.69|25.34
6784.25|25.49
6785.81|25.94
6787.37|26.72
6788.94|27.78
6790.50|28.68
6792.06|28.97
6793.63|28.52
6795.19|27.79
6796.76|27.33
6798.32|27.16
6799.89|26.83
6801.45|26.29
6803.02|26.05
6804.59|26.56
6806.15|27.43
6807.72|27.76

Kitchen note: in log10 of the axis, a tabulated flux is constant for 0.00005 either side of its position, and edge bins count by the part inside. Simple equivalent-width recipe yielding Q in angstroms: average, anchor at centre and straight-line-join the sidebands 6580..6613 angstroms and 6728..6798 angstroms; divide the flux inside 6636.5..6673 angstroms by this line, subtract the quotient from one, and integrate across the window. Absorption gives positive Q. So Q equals 8.4 angstroms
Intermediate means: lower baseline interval 38.9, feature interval 27.6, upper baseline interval 30.1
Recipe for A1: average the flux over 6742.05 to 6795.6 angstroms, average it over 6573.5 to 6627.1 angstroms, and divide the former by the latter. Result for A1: 0.80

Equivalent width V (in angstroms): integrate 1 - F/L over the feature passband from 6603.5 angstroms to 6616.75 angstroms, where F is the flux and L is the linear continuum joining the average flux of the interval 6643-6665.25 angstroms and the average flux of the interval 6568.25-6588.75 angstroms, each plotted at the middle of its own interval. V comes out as 4.0 angstroms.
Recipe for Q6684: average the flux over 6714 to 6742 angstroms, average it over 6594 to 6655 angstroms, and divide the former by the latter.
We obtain 1.36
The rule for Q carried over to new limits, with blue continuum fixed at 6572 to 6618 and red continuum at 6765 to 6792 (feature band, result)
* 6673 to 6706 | 4.2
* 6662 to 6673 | 2.3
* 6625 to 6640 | 2.4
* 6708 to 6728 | -4.2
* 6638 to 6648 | 1.4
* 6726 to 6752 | -4.1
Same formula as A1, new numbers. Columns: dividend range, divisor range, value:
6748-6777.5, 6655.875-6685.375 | 1.06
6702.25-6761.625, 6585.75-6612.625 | 1.09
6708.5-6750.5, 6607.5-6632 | 1.30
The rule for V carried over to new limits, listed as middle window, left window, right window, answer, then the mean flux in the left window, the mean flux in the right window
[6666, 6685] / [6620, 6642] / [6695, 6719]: 2.3 angstroms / 28.7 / 33.4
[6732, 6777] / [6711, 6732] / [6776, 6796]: 4.9 angstroms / 39.9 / 27.4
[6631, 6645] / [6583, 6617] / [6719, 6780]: 1.4 angstroms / 34.3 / 31.4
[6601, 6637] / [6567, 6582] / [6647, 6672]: 5.6 angstroms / 41.2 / 26.5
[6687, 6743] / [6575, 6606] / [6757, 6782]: -2.0 angstroms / 41.6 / 28.4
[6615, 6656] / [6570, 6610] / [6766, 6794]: 8.6 angstroms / 38.5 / 27.4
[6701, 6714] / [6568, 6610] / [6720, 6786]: 1.1 angstroms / 38.6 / 30.7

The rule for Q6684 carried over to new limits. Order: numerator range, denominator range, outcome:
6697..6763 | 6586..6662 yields 1.15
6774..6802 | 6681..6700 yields 1.01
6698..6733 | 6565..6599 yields 0.78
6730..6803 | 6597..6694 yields 1.06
